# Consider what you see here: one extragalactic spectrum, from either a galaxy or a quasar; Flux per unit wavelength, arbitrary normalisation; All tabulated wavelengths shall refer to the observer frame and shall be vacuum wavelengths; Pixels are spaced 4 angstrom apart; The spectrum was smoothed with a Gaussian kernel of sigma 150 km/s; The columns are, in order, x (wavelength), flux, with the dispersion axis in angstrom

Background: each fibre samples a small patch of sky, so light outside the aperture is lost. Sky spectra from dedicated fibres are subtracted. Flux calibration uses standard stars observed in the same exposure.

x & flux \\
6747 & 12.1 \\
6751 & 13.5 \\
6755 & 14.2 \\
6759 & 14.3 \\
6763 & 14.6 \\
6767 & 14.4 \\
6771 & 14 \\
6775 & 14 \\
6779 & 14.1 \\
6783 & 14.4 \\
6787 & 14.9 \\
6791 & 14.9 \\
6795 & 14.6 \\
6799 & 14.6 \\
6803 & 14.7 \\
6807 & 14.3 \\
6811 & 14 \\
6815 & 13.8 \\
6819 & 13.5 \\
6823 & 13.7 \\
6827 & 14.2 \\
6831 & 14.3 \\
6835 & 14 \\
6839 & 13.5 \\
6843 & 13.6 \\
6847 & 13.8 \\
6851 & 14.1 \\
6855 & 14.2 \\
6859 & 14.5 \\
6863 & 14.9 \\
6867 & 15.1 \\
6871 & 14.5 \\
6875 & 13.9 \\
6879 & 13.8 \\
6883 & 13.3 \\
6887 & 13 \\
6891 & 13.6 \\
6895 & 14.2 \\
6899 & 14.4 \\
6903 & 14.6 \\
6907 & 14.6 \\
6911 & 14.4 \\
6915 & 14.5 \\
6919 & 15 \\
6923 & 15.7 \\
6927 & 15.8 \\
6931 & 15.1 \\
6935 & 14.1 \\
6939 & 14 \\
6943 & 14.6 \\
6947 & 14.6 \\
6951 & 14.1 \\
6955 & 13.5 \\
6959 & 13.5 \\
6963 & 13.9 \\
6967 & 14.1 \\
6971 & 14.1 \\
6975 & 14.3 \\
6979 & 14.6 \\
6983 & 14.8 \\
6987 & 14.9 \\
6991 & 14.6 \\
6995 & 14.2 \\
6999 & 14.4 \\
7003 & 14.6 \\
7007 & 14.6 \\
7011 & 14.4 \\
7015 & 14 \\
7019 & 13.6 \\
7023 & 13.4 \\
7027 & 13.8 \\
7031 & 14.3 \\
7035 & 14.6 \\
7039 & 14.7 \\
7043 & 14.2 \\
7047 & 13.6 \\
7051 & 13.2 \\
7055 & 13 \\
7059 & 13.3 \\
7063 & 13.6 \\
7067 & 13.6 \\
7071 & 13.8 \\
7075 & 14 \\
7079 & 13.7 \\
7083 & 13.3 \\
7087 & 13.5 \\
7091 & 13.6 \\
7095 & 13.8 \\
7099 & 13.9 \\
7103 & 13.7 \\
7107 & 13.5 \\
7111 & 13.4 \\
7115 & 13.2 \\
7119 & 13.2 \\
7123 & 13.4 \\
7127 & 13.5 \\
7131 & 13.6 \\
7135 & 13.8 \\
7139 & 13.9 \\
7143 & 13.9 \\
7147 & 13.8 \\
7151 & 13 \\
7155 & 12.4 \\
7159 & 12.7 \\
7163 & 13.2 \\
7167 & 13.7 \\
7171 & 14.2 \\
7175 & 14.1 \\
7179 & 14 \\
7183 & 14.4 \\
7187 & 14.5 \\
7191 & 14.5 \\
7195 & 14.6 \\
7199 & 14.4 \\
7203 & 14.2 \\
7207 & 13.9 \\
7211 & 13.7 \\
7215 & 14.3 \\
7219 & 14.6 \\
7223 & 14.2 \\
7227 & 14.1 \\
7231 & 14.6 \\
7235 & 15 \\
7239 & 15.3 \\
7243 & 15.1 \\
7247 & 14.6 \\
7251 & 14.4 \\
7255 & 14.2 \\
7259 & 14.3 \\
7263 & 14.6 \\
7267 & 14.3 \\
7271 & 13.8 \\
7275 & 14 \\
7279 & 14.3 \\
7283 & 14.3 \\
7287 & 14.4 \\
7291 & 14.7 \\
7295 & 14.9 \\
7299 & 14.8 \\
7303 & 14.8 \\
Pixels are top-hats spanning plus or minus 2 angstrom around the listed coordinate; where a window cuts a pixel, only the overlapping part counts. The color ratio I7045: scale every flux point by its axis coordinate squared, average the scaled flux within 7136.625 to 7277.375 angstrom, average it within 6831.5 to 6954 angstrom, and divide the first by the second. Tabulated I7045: 1.08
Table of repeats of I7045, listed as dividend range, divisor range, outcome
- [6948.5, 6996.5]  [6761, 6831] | 1.05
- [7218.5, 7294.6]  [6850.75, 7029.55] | 1.11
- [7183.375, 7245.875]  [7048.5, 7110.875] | 1.11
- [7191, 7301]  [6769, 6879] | 1.14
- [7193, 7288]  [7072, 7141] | 1.10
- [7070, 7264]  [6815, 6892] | 1.09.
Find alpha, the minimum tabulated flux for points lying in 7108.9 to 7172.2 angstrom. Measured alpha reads 12.4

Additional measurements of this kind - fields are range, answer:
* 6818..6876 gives 13.5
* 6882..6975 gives 13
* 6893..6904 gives 14.2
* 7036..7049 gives 13.6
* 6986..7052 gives 13.2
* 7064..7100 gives 13.3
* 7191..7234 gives 13.7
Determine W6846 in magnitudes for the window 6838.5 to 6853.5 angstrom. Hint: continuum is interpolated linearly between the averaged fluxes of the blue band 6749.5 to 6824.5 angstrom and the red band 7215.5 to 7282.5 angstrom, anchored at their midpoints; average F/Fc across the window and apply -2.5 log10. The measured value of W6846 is 0.04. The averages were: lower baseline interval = 14.2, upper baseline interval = 14.5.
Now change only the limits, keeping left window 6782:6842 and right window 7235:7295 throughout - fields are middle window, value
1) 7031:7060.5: 0.04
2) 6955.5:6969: 0.04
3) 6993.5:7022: 0.01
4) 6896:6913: -0.02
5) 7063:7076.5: 0.05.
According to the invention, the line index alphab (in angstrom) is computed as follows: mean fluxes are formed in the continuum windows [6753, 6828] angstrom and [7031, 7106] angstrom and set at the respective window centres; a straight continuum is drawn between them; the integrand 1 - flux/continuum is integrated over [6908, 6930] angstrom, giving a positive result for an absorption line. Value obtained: -1.6 angstrom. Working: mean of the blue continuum 14.3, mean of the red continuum 13.7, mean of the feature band 15.1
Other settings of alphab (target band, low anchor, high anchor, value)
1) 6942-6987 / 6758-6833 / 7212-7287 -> 0.4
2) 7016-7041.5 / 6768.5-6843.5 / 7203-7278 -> 0.4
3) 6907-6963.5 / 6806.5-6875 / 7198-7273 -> -1.3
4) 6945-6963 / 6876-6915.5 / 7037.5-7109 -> 0.0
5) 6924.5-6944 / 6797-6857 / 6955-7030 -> -0.9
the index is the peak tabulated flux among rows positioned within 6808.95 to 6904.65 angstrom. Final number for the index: 15.1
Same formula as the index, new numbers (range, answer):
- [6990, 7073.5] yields 14.7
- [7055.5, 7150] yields 14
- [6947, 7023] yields 14.9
